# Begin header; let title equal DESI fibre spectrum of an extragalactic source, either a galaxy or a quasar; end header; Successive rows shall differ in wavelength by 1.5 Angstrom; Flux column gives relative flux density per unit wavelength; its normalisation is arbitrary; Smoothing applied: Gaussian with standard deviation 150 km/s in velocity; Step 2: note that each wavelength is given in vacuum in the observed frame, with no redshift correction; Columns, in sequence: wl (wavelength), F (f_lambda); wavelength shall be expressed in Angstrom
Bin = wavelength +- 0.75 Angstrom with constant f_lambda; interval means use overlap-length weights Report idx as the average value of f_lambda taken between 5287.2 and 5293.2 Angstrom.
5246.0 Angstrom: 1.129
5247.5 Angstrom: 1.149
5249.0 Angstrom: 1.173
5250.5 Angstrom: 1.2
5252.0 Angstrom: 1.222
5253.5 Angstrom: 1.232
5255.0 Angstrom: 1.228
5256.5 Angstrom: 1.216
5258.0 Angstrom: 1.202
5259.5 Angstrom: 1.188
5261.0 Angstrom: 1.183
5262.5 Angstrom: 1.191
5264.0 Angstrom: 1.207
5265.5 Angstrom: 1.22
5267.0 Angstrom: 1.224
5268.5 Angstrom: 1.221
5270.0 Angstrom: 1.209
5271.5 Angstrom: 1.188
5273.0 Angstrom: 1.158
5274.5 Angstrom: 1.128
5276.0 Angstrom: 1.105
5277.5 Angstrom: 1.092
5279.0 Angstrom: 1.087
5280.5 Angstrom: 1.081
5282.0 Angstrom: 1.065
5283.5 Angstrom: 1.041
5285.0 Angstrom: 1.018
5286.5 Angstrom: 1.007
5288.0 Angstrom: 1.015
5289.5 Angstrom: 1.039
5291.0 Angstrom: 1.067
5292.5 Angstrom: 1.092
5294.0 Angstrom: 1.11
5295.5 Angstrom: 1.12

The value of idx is 1.05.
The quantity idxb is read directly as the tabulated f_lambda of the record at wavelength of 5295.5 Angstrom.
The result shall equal 1.12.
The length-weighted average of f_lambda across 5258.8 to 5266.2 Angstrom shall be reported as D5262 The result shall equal 1.2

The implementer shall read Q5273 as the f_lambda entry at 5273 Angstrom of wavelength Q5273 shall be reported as 1.158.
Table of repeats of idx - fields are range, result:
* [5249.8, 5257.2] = 1.22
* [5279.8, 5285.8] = 1.05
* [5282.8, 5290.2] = 1.02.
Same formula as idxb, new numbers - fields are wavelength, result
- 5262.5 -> 1.191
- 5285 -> 1.018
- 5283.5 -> 1.041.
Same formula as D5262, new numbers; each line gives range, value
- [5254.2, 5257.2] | 1.22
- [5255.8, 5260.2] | 1.2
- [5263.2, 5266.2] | 1.21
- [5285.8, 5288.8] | 1.01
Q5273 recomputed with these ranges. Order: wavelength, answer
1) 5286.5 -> 1.007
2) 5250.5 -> 1.2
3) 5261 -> 1.183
